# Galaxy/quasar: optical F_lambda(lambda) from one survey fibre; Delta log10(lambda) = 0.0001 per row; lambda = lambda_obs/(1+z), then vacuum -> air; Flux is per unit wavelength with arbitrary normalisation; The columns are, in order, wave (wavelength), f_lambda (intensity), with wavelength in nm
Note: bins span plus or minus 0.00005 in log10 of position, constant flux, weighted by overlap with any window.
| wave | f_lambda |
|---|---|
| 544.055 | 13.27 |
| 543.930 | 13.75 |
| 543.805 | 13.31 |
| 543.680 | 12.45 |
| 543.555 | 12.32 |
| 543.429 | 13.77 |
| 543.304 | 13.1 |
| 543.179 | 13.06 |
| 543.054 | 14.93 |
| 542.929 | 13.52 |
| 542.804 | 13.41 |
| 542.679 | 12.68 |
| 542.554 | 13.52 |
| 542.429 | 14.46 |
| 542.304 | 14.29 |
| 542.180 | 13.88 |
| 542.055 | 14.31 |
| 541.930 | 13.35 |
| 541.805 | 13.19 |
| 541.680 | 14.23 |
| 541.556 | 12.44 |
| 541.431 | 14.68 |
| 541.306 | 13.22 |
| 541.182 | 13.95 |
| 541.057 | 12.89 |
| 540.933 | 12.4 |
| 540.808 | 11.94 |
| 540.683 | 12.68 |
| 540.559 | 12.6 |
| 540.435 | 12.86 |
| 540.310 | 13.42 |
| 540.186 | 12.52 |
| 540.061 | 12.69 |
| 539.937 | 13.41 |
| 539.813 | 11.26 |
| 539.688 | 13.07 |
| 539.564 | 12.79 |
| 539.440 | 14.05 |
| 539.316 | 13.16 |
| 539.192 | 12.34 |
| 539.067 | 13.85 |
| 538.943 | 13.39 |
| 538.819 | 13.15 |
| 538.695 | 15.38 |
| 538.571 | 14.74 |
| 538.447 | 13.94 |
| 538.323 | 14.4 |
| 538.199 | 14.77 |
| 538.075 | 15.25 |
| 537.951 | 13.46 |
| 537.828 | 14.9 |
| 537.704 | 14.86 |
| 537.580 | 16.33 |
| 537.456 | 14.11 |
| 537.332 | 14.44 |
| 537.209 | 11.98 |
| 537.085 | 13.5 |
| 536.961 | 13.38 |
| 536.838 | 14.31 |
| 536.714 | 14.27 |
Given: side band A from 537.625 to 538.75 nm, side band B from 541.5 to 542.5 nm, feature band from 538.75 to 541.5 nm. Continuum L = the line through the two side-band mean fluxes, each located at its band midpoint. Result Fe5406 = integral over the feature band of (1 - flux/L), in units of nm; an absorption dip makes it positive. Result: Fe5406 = 0.23 nm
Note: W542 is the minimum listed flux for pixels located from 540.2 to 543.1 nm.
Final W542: 11.94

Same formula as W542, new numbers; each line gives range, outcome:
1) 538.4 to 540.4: 11.26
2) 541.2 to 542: 12.44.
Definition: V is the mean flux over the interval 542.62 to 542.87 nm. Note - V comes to 13.1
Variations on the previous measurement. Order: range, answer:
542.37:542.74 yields 13.5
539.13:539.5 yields 13.2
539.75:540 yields 12.3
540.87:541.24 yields 13.1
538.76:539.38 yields 13.2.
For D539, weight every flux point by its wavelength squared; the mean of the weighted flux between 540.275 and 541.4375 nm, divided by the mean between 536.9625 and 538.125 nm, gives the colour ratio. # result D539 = 0.9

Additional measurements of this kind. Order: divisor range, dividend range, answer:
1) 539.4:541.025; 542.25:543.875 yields 1.07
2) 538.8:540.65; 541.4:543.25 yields 1.07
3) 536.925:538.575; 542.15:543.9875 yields 0.96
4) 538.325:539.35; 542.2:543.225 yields 1.01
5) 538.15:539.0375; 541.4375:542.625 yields 0.98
